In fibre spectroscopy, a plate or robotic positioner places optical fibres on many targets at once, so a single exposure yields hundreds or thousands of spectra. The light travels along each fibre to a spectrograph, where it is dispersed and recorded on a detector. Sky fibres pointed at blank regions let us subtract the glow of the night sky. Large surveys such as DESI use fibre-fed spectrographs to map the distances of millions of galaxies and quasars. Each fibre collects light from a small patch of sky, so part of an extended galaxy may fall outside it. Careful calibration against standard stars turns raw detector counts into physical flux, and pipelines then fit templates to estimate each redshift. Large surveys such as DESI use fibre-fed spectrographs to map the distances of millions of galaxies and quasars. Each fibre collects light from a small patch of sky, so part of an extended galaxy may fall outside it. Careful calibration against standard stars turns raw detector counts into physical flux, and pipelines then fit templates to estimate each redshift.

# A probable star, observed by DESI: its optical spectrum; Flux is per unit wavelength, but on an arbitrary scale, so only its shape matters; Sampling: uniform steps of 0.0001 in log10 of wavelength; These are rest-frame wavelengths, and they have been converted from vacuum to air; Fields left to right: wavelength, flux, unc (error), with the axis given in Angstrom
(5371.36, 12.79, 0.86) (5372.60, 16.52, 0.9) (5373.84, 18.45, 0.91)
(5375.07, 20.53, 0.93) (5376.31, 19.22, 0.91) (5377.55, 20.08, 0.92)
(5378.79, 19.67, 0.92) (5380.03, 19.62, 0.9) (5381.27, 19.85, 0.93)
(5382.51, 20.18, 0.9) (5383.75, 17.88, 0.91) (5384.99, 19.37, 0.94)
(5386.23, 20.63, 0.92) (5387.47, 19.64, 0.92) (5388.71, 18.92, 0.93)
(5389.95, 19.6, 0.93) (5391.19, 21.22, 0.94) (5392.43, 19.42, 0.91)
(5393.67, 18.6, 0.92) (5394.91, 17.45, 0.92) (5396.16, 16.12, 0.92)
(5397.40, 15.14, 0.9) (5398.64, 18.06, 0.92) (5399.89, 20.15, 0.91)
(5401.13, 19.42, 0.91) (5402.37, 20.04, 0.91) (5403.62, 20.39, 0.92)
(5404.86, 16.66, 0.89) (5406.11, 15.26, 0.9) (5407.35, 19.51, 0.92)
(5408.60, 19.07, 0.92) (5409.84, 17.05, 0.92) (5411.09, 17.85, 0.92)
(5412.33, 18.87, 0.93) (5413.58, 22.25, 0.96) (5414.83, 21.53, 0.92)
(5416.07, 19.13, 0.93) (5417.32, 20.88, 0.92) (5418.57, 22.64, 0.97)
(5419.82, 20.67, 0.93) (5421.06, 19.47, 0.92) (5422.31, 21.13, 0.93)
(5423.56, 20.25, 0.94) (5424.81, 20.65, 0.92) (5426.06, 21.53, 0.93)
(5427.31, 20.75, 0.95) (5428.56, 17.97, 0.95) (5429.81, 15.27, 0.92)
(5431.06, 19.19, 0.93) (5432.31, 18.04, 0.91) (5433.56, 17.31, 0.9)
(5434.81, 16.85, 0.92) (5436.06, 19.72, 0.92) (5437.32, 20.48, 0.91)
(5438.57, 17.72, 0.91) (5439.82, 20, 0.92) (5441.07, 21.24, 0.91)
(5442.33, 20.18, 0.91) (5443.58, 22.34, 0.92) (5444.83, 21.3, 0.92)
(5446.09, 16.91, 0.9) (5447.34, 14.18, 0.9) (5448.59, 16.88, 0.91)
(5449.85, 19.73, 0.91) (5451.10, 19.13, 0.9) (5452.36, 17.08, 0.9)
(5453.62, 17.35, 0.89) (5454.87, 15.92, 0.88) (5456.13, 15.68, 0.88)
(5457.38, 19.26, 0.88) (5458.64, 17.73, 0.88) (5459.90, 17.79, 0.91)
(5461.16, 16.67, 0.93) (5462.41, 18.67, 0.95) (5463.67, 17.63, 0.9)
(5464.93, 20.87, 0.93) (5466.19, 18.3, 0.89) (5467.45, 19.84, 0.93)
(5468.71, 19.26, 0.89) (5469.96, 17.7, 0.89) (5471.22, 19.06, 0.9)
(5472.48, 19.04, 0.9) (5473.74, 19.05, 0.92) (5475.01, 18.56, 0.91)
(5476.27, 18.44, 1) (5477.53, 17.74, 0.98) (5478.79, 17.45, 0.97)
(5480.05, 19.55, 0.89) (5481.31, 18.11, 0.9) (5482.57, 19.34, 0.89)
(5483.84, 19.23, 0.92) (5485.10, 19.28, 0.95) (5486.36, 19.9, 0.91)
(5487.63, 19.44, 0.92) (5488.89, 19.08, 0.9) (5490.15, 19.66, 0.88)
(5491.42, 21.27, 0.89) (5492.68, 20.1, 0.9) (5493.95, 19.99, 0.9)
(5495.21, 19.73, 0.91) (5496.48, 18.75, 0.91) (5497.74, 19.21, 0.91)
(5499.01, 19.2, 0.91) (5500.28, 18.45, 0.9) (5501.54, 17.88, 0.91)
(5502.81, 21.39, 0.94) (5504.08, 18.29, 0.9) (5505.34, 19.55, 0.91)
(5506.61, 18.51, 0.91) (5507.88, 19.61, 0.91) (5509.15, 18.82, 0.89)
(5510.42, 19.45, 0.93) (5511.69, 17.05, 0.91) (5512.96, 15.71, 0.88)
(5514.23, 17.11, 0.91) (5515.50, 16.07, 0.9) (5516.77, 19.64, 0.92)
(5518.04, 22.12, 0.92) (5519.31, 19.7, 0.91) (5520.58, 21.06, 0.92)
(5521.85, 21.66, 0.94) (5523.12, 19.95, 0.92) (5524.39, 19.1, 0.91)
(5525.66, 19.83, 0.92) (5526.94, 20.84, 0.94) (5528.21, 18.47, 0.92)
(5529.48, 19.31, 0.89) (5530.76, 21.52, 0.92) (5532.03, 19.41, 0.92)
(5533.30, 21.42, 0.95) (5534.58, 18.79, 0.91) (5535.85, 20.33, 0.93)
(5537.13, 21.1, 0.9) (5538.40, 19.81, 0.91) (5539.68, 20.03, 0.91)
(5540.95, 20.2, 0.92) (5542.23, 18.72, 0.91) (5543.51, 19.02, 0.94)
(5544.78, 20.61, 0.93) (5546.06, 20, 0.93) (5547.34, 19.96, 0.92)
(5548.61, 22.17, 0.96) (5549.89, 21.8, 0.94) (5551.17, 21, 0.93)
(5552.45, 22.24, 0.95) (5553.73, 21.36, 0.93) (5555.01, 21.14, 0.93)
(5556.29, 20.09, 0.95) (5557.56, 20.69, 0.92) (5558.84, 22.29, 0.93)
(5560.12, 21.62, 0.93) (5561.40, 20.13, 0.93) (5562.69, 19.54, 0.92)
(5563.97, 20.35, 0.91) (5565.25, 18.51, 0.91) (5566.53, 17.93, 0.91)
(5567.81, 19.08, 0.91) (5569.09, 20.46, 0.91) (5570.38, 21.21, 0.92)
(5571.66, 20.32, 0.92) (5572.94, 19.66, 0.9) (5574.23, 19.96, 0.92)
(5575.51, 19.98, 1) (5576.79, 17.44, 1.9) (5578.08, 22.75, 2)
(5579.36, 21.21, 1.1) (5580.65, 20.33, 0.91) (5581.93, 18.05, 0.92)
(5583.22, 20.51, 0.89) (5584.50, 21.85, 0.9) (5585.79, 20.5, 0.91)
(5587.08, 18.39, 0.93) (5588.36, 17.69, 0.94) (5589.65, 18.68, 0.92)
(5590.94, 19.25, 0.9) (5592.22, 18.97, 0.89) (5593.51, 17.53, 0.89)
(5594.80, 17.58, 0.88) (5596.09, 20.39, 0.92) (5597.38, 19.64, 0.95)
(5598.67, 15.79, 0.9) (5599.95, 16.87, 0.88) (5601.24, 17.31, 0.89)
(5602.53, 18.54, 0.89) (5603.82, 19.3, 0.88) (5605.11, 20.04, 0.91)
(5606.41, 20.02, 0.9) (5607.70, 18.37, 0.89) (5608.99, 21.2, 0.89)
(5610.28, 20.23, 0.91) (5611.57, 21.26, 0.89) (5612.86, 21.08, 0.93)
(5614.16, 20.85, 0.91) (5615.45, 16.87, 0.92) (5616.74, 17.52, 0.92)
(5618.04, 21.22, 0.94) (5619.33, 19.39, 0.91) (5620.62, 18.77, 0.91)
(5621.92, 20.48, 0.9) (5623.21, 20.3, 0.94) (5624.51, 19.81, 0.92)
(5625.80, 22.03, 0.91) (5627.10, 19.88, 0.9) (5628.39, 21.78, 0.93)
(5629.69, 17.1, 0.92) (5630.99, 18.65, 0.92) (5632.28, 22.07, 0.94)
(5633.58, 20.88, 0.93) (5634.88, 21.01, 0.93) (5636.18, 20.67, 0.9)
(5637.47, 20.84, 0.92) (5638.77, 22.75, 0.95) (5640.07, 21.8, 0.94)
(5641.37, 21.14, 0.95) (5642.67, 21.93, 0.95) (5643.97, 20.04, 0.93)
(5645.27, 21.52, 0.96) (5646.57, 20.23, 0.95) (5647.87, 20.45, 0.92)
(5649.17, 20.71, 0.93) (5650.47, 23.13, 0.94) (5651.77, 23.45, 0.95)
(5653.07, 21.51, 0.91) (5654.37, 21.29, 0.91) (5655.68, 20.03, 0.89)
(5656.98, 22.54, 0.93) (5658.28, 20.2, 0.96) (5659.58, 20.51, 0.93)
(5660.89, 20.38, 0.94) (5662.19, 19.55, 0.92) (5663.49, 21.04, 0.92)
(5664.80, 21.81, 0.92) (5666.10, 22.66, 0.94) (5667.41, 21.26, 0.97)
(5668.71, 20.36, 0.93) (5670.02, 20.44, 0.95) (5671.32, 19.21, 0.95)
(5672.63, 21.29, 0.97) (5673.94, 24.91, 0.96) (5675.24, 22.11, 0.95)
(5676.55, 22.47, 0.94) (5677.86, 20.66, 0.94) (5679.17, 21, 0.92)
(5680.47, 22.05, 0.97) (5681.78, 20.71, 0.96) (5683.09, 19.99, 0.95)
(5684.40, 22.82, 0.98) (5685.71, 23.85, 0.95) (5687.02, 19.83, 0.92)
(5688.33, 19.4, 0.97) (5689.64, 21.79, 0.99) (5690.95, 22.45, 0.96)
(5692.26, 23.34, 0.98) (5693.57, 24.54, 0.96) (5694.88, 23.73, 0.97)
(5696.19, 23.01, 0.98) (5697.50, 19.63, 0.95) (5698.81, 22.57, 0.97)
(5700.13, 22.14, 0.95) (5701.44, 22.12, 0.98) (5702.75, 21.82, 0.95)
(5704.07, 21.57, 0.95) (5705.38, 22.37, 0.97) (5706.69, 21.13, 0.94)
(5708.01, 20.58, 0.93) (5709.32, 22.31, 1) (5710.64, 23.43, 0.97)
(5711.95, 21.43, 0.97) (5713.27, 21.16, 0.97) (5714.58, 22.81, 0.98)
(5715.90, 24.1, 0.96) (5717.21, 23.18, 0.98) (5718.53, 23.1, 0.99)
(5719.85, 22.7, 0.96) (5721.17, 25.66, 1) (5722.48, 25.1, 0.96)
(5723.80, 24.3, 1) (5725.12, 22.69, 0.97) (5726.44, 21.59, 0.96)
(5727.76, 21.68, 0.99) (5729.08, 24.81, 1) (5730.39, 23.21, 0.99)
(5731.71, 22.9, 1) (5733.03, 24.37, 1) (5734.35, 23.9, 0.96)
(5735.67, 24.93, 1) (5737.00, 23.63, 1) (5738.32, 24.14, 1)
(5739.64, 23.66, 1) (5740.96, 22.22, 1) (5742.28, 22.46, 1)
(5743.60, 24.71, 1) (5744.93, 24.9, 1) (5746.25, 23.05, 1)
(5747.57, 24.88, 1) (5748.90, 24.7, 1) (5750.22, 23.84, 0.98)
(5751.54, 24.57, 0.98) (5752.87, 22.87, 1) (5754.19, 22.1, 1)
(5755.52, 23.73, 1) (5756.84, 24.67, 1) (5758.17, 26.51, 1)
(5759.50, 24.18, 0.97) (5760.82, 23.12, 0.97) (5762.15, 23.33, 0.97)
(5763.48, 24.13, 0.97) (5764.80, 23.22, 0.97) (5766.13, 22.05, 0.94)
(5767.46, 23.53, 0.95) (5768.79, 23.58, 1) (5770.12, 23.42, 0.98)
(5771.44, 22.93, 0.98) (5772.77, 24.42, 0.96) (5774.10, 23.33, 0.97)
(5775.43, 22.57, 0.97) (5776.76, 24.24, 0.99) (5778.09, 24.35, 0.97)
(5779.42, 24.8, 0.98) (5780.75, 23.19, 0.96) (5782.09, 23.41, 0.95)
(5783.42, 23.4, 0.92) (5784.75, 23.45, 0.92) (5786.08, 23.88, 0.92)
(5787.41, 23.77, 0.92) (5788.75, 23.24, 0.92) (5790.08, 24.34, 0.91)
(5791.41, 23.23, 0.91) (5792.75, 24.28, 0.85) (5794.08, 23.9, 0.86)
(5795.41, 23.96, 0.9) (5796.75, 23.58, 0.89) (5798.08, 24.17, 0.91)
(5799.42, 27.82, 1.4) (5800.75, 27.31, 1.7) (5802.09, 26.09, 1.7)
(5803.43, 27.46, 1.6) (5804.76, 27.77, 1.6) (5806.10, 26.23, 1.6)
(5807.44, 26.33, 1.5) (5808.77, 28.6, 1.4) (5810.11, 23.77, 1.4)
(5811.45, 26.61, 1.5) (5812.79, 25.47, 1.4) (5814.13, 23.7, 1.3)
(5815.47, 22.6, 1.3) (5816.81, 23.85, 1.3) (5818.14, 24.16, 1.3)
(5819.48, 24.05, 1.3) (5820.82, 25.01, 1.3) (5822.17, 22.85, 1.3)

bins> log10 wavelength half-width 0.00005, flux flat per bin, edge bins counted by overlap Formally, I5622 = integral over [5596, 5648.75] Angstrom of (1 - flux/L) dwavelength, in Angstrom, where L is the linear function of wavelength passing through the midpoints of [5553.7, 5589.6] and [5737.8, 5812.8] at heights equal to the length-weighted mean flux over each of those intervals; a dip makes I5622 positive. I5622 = 2.8 Angstrom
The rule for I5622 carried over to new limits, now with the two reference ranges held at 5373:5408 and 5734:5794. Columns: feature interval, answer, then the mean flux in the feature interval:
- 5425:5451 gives 0.9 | 18.9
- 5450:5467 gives 1.6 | 17.9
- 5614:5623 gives 1.1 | 19.3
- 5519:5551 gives 0.9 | 20.2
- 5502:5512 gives 0.6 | 19.1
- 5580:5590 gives 0.9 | 19.5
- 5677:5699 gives 0.9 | 21.8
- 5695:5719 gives 0.9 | 22.2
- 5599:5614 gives 1.6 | 19.4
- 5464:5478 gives 0.8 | 18.9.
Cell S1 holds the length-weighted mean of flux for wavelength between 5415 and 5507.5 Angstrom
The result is 19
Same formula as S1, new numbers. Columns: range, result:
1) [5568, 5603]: 19.3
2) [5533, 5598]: 20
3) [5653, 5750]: 22.4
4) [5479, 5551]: 19.6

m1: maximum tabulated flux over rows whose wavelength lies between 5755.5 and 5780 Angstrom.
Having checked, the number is 26.51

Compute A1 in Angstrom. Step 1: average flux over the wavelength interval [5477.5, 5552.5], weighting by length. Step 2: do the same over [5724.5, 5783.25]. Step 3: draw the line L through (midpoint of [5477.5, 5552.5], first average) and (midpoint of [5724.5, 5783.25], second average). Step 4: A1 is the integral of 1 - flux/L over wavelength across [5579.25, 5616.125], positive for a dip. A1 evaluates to 3.1 Angstrom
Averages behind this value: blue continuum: 19.6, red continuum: 23.6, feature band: 19.2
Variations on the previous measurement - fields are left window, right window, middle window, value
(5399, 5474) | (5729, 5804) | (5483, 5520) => 1.51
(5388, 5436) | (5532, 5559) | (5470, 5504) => 1.29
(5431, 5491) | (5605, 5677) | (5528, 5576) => -1.41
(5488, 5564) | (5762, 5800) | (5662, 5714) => 1.43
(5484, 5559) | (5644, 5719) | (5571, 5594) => 1.00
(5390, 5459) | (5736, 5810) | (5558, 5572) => 0.61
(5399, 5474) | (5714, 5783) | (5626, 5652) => 1.23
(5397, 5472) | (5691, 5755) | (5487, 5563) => 1.33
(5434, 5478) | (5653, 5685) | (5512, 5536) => -0.18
